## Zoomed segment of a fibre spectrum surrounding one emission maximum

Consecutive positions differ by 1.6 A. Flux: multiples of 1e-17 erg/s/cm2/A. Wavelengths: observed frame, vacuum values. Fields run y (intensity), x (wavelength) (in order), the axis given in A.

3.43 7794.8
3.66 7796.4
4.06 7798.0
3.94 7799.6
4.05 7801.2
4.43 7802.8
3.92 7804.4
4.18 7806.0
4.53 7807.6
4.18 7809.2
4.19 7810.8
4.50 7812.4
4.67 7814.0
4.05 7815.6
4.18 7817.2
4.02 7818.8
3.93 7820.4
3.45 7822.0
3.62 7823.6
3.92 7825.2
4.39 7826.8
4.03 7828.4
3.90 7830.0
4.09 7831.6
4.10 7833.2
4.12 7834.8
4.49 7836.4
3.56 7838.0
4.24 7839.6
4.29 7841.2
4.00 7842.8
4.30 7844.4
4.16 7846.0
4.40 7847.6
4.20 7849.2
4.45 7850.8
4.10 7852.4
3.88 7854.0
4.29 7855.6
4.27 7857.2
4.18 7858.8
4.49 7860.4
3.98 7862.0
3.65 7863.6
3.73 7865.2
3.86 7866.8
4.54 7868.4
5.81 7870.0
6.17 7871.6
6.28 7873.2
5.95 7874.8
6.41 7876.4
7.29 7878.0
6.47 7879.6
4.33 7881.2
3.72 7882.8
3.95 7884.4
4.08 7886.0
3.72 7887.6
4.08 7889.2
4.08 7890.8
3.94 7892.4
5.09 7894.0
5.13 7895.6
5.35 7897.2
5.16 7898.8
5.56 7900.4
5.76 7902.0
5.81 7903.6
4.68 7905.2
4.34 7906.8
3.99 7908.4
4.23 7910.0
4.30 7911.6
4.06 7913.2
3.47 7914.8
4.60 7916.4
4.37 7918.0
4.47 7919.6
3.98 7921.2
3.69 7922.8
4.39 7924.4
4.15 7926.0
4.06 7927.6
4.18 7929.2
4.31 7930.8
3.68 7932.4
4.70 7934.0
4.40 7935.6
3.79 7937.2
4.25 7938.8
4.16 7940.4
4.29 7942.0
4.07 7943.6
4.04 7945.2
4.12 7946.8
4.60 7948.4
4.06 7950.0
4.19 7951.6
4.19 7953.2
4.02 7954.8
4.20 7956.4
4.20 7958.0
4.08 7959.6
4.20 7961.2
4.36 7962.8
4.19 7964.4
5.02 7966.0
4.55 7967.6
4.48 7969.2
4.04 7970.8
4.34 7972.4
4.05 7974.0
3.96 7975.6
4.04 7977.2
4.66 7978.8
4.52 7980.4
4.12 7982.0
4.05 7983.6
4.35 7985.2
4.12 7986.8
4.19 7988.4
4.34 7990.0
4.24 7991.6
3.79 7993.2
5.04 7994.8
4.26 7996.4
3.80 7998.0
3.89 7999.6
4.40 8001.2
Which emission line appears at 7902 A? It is [N II]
